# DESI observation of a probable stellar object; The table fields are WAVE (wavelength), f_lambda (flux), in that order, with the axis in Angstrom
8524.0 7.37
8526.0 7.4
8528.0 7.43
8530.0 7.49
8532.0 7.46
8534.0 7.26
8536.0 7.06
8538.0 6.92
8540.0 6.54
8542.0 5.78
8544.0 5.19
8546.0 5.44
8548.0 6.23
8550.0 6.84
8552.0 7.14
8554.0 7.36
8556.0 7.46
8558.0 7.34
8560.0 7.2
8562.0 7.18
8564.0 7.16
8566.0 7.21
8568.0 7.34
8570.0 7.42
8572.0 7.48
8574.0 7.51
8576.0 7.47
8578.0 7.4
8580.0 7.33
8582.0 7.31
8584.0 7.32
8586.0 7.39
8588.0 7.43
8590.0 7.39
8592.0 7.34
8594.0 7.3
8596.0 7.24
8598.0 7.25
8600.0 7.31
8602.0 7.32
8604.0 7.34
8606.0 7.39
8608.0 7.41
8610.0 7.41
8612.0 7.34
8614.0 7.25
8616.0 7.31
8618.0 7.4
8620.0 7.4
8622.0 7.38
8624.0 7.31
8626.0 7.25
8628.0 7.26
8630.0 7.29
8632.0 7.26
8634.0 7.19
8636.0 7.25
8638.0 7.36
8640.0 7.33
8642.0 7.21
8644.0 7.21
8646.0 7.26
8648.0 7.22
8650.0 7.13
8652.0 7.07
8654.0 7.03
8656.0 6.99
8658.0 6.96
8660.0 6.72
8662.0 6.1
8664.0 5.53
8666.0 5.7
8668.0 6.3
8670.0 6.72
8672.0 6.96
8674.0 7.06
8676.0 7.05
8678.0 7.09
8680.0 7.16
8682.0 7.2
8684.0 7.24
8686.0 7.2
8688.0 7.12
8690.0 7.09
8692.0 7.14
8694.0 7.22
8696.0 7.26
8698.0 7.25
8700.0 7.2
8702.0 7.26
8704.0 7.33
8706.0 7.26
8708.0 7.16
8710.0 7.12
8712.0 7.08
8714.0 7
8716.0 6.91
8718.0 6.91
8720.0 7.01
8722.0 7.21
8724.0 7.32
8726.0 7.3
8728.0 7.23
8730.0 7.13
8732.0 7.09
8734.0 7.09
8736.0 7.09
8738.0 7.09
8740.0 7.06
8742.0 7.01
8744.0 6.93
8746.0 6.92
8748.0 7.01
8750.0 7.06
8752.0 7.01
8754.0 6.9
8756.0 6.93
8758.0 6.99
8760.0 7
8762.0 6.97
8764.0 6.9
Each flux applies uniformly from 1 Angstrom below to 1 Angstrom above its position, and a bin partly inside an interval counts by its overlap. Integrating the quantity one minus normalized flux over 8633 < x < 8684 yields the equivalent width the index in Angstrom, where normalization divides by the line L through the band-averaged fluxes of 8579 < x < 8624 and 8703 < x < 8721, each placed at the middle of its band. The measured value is 2.1 Angstrom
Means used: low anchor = 7.34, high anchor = 7.09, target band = 6.92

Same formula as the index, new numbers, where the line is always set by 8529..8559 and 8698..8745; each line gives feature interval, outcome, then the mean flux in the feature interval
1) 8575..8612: -2.62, 7.35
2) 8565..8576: -0.93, 7.4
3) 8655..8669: 1.35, 6.33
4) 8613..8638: -1.32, 7.3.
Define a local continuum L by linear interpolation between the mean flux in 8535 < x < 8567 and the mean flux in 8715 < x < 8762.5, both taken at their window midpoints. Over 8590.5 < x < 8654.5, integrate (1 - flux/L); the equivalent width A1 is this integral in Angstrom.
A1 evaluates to -3.9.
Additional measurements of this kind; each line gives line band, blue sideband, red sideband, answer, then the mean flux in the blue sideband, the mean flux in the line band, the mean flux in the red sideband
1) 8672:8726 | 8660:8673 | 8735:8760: -4.91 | 6.26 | 7.15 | 7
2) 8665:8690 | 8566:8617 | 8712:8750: 0.95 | 7.36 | 6.91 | 7.07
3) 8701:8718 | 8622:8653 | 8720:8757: -0.01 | 7.24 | 7.13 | 7.07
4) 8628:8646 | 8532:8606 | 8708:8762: -0.46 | 7.1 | 7.26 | 7.05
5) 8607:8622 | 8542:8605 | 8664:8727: -0.56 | 7.13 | 7.36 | 7.03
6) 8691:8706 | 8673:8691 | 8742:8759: -0.30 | 7.13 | 7.24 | 6.97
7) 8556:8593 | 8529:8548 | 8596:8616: -2.04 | 6.55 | 7.35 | 7.33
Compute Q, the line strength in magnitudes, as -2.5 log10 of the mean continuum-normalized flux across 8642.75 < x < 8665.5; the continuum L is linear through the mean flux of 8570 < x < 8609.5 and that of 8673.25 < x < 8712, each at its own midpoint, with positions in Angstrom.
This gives 0.067 mag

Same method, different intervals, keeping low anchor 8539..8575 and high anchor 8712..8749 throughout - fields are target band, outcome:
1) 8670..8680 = 0.00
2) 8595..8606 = -0.06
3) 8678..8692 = -0.02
